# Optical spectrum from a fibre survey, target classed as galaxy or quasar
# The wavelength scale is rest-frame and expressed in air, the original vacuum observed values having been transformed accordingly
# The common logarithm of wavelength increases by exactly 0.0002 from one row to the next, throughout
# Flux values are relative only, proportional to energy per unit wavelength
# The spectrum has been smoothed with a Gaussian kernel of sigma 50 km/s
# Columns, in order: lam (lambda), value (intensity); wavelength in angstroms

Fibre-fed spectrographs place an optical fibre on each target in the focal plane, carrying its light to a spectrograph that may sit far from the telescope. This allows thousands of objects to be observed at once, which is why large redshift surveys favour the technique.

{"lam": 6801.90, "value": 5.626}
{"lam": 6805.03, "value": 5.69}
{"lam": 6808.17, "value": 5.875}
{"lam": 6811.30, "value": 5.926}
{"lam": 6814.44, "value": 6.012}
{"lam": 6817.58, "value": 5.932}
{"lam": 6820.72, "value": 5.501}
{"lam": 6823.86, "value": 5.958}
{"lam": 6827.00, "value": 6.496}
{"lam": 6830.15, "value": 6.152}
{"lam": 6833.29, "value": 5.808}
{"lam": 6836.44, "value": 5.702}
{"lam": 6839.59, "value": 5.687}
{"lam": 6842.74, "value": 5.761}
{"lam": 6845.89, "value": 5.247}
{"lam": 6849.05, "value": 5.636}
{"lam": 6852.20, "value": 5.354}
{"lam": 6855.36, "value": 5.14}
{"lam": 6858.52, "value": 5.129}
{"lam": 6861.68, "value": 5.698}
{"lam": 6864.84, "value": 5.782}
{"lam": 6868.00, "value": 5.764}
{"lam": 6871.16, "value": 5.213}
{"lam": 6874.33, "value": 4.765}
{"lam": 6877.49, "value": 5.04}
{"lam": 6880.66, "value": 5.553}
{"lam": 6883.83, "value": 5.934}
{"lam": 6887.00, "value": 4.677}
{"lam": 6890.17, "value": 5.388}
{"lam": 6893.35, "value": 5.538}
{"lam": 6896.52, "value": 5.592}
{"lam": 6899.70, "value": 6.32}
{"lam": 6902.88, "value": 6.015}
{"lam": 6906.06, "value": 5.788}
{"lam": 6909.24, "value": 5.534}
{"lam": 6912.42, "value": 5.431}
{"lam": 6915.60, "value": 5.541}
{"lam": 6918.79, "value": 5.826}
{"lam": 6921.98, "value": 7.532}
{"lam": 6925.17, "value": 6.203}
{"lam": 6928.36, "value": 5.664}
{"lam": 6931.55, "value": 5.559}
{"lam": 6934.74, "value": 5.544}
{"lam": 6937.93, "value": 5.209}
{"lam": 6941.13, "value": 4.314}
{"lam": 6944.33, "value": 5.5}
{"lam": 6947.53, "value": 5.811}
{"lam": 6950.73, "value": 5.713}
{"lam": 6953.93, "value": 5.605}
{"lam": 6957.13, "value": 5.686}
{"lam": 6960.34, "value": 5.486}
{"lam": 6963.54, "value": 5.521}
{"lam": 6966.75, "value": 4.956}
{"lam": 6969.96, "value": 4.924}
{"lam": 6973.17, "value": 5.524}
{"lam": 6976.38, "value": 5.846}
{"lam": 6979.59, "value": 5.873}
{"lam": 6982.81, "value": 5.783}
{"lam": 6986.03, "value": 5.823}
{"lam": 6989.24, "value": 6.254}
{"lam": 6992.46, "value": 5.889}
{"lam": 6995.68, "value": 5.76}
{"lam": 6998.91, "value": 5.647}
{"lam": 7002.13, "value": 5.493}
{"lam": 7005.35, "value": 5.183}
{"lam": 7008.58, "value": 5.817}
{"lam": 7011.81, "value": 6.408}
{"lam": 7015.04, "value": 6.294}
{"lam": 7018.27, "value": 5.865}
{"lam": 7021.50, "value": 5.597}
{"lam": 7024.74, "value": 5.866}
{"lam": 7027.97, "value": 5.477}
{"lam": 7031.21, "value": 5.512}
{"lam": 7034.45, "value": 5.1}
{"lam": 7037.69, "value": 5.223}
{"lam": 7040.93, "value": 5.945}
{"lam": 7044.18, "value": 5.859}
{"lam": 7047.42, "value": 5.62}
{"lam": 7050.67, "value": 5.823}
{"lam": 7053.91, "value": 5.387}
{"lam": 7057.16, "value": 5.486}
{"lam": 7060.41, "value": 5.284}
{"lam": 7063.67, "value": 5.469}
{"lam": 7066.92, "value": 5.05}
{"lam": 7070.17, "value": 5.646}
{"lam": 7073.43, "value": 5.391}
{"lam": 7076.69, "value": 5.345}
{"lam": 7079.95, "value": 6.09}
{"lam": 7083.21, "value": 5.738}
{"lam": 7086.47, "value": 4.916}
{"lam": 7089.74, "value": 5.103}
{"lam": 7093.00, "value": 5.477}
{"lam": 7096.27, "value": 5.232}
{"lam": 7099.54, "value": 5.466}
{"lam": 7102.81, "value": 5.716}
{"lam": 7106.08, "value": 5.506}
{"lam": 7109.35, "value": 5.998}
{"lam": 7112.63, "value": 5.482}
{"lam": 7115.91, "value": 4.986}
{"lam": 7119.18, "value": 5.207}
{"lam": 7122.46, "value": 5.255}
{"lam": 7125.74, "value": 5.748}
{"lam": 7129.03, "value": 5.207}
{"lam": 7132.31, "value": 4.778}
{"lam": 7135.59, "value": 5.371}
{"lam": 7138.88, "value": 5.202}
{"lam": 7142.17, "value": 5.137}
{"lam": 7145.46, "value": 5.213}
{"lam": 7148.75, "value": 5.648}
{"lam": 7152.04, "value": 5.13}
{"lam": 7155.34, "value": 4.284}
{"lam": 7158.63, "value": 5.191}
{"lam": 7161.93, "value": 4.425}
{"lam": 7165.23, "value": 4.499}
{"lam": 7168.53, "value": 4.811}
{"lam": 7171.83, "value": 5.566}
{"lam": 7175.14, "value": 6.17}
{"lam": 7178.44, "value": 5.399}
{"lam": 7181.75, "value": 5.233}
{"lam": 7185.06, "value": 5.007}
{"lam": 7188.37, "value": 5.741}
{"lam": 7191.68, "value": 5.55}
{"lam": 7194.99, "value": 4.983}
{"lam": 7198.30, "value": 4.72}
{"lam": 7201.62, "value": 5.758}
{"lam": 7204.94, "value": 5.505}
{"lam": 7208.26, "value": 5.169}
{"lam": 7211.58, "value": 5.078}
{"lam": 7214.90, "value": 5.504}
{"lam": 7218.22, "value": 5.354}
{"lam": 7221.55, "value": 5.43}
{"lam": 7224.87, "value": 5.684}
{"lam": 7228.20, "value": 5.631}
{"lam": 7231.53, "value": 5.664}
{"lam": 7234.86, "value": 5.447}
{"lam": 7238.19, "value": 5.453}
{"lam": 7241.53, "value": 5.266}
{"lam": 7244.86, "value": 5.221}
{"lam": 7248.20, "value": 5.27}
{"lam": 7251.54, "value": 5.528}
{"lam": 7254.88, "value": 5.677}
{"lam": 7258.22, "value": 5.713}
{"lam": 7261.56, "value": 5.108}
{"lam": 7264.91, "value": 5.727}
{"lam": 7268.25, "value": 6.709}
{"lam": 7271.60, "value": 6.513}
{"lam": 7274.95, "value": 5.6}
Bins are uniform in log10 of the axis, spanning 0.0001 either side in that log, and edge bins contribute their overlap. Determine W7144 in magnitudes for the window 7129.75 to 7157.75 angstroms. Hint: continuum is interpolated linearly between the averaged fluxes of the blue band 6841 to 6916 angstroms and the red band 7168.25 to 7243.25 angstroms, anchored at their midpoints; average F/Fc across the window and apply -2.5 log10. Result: 0.07 mag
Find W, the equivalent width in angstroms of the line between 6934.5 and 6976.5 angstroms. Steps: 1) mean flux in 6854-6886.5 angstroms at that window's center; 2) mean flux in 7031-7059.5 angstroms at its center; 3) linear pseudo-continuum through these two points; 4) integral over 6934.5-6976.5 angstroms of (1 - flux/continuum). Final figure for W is 0.6 angstroms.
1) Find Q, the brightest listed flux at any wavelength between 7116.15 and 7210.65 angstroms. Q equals 6.17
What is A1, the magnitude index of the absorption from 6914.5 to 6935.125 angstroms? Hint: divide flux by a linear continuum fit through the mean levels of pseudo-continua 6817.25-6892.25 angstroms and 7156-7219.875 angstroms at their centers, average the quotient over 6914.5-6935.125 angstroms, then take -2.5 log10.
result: -0.101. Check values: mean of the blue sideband 5.55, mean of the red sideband 5.23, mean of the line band 6.02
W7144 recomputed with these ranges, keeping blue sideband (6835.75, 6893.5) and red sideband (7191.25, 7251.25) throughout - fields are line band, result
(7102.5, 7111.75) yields -0.07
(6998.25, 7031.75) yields -0.07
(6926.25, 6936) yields -0.04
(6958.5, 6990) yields -0.04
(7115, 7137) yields 0.03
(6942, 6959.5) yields -0.04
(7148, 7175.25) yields 0.08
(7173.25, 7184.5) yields -0.03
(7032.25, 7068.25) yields -0.02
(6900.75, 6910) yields -0.08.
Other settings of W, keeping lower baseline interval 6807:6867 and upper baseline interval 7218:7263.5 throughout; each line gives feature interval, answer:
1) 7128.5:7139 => 0.78 angstroms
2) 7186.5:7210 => 0.64 angstroms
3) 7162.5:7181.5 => 0.94 angstroms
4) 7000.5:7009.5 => 0.23 angstroms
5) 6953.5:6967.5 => 0.44 angstroms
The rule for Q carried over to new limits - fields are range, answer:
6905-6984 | 7.532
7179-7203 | 5.758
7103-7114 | 5.998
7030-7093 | 6.09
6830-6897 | 6.152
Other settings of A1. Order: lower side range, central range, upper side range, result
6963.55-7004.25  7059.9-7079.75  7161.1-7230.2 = 0.02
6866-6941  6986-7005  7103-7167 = -0.06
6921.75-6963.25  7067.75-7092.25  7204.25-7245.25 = 0.01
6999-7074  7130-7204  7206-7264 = 0.06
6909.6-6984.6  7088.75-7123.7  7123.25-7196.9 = -0.02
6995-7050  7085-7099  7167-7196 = 0.07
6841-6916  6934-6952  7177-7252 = 0.03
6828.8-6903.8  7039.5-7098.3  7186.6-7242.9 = -0.01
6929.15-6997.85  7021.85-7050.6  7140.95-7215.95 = -0.03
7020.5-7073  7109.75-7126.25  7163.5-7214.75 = 0.01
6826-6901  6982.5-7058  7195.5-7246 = -0.05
